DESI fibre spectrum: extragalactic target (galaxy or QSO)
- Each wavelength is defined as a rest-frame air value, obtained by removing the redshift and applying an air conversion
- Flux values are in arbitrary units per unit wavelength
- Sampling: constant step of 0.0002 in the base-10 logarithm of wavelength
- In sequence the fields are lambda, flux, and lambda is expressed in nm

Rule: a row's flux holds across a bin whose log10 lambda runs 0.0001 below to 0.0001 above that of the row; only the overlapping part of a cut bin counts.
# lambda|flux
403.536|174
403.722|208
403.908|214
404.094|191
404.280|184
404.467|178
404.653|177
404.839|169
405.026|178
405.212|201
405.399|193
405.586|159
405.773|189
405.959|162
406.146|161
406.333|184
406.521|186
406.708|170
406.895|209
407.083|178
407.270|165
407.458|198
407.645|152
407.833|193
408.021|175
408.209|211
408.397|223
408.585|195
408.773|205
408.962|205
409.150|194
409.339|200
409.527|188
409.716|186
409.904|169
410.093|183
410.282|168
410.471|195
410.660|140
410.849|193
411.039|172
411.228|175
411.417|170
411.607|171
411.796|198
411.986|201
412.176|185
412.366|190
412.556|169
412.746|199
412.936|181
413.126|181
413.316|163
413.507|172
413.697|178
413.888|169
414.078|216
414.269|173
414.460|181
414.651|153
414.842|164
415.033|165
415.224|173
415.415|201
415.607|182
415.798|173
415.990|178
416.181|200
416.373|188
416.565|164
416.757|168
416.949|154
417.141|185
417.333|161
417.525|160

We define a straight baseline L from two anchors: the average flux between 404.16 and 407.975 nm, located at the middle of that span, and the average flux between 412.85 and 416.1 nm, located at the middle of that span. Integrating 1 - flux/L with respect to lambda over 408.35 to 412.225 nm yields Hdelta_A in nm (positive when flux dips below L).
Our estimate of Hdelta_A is -0.17 nm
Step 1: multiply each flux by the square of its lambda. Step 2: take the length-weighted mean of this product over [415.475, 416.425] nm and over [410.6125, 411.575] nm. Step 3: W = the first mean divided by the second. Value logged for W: 1.1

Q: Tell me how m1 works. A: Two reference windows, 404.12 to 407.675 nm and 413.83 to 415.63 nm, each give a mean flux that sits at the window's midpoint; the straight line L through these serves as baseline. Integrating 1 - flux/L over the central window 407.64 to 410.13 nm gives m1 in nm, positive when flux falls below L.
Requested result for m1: -0.20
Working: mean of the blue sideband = 179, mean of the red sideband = 178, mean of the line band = 193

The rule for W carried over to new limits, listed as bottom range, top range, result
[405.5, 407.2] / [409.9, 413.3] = 1.04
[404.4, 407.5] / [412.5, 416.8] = 1.03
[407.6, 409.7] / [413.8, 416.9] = 0.94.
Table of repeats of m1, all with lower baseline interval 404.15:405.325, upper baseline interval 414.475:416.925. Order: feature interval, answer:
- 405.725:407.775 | 0.03 nm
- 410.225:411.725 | 0.04 nm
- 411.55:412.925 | -0.08 nm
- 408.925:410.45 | -0.06 nm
